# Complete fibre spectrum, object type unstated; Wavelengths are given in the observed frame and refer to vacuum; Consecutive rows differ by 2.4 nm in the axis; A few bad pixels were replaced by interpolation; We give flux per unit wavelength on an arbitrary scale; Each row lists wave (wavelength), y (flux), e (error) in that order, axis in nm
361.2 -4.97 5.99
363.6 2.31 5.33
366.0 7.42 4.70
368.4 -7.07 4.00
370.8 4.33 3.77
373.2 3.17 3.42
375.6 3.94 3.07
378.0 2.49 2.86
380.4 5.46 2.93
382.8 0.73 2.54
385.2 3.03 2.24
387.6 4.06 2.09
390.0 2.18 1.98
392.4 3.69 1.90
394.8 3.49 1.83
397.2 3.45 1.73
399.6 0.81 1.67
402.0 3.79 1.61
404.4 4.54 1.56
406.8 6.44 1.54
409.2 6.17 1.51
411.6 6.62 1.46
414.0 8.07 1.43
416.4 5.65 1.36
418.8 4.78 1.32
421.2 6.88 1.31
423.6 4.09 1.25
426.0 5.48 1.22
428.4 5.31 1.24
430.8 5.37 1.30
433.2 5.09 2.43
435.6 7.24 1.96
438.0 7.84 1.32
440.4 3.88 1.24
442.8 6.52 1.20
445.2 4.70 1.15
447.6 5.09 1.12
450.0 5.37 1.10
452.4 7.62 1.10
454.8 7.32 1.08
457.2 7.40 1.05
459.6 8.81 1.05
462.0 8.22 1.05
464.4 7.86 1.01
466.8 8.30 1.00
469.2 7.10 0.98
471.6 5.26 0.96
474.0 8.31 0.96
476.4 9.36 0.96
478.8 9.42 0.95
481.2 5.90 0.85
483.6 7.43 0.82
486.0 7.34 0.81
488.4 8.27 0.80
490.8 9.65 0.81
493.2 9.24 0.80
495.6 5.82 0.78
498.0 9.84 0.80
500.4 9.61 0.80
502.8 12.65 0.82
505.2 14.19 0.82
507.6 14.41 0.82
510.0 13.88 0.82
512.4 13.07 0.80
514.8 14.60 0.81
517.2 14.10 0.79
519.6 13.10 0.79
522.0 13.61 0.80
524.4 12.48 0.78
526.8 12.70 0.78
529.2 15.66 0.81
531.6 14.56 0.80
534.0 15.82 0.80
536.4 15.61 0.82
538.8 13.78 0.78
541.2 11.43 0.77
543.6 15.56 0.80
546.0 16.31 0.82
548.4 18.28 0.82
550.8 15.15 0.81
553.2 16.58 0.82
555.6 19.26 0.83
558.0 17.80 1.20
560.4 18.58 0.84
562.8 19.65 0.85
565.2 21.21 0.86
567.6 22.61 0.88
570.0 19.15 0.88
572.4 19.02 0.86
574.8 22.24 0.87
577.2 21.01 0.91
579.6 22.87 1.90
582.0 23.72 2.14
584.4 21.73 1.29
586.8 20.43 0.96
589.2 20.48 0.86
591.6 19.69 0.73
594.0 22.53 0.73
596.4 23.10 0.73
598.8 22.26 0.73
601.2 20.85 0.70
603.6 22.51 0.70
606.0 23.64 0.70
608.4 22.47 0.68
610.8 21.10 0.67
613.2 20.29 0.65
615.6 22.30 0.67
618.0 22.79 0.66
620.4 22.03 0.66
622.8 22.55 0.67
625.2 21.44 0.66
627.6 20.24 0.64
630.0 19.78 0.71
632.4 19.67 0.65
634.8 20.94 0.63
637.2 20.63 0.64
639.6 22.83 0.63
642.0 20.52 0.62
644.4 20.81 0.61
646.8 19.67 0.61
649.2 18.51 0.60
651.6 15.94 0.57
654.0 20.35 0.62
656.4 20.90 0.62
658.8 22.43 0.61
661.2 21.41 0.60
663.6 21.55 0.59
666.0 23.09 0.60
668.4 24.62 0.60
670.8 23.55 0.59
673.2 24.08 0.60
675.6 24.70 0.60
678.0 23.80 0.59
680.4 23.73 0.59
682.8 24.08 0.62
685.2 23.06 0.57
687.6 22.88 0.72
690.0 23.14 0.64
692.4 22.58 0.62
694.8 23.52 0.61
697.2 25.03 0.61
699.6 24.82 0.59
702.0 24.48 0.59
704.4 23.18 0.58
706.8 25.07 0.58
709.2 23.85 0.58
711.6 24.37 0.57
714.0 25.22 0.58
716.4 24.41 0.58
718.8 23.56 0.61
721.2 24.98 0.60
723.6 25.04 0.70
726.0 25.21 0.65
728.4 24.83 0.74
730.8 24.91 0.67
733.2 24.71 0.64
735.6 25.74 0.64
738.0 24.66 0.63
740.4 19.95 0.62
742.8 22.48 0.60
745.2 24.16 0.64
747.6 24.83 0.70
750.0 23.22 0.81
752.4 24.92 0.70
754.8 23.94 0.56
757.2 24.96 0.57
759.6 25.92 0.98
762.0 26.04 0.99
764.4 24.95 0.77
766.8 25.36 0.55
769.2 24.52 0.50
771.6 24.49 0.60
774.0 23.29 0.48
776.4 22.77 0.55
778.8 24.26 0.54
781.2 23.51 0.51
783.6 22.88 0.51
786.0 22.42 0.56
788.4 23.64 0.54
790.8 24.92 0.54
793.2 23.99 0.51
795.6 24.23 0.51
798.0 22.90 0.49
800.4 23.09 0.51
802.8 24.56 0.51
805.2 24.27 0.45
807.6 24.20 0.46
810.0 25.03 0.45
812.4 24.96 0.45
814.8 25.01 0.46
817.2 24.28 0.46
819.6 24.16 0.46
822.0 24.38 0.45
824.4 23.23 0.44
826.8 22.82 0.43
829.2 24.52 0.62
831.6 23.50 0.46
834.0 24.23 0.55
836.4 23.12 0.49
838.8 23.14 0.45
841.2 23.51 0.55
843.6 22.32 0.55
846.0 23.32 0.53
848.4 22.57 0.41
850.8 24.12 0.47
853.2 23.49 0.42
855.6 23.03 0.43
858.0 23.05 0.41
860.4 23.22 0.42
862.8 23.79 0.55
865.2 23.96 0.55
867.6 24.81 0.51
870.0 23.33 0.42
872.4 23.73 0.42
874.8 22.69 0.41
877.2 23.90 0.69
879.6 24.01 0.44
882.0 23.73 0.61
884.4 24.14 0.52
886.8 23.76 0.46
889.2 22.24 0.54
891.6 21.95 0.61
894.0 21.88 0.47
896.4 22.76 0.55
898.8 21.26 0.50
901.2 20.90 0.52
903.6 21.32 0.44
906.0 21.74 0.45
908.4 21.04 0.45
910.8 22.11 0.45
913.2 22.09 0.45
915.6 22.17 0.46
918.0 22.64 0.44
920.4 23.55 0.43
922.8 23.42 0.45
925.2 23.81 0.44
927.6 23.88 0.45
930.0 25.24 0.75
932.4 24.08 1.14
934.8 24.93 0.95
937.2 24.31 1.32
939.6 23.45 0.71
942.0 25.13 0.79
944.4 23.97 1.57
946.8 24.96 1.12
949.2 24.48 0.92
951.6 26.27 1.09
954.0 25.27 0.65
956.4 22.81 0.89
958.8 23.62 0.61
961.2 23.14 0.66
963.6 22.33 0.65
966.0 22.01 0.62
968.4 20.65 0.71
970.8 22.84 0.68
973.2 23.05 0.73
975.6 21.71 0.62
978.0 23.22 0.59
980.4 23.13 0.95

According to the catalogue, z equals 0.26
